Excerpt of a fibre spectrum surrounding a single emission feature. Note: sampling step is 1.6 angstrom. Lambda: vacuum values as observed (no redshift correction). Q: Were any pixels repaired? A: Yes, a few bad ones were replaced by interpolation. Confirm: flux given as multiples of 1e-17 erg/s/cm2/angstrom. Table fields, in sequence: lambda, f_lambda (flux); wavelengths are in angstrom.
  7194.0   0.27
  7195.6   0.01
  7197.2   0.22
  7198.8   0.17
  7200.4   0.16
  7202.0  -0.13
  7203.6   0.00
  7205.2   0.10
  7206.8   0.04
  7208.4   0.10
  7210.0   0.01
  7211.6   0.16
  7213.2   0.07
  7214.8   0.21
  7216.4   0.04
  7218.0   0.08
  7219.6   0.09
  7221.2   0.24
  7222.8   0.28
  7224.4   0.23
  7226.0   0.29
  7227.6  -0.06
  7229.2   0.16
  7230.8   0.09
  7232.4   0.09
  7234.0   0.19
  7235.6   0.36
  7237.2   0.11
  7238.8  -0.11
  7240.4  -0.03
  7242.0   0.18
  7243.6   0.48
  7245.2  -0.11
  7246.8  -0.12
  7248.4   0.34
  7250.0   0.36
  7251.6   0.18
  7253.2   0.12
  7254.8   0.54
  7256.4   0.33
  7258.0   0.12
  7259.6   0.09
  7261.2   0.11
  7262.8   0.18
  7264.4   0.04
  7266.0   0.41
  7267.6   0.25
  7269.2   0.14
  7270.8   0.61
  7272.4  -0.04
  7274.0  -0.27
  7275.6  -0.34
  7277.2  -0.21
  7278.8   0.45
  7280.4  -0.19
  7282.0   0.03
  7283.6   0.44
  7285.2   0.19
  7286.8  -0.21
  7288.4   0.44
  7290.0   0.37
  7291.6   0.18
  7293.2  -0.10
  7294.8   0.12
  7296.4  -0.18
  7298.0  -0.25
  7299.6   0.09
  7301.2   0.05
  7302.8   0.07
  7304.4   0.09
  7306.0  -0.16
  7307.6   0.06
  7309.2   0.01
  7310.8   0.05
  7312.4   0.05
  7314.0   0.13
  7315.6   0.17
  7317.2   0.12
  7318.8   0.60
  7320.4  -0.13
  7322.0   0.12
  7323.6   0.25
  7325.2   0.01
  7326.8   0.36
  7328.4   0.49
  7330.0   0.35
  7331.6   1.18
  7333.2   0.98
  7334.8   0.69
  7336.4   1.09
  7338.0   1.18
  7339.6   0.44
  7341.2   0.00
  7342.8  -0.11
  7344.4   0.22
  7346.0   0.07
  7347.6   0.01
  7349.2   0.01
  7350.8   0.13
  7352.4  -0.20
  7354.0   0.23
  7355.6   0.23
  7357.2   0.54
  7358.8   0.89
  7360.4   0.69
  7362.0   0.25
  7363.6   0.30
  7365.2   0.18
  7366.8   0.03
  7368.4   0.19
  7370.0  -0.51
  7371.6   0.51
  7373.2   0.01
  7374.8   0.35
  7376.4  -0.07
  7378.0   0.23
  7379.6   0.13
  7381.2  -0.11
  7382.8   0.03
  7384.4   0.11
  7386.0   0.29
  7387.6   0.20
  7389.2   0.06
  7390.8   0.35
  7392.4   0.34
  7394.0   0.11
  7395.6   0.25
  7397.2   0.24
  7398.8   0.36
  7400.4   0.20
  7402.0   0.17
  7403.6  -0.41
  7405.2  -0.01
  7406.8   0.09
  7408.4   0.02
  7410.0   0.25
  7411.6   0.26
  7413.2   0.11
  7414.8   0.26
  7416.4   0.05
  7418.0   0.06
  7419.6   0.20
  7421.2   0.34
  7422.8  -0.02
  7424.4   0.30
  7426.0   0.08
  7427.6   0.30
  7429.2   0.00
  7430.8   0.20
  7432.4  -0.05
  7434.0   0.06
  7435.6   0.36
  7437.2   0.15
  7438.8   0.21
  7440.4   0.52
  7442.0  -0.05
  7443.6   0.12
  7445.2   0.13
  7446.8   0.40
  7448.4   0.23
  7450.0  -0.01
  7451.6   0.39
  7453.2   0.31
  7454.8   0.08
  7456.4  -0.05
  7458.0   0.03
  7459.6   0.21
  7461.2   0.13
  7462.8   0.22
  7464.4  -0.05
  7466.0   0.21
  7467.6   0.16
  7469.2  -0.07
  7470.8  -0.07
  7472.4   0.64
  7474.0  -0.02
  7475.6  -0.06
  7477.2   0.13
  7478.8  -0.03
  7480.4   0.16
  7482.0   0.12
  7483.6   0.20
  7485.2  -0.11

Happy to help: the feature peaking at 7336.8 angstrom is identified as [O II] 3727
